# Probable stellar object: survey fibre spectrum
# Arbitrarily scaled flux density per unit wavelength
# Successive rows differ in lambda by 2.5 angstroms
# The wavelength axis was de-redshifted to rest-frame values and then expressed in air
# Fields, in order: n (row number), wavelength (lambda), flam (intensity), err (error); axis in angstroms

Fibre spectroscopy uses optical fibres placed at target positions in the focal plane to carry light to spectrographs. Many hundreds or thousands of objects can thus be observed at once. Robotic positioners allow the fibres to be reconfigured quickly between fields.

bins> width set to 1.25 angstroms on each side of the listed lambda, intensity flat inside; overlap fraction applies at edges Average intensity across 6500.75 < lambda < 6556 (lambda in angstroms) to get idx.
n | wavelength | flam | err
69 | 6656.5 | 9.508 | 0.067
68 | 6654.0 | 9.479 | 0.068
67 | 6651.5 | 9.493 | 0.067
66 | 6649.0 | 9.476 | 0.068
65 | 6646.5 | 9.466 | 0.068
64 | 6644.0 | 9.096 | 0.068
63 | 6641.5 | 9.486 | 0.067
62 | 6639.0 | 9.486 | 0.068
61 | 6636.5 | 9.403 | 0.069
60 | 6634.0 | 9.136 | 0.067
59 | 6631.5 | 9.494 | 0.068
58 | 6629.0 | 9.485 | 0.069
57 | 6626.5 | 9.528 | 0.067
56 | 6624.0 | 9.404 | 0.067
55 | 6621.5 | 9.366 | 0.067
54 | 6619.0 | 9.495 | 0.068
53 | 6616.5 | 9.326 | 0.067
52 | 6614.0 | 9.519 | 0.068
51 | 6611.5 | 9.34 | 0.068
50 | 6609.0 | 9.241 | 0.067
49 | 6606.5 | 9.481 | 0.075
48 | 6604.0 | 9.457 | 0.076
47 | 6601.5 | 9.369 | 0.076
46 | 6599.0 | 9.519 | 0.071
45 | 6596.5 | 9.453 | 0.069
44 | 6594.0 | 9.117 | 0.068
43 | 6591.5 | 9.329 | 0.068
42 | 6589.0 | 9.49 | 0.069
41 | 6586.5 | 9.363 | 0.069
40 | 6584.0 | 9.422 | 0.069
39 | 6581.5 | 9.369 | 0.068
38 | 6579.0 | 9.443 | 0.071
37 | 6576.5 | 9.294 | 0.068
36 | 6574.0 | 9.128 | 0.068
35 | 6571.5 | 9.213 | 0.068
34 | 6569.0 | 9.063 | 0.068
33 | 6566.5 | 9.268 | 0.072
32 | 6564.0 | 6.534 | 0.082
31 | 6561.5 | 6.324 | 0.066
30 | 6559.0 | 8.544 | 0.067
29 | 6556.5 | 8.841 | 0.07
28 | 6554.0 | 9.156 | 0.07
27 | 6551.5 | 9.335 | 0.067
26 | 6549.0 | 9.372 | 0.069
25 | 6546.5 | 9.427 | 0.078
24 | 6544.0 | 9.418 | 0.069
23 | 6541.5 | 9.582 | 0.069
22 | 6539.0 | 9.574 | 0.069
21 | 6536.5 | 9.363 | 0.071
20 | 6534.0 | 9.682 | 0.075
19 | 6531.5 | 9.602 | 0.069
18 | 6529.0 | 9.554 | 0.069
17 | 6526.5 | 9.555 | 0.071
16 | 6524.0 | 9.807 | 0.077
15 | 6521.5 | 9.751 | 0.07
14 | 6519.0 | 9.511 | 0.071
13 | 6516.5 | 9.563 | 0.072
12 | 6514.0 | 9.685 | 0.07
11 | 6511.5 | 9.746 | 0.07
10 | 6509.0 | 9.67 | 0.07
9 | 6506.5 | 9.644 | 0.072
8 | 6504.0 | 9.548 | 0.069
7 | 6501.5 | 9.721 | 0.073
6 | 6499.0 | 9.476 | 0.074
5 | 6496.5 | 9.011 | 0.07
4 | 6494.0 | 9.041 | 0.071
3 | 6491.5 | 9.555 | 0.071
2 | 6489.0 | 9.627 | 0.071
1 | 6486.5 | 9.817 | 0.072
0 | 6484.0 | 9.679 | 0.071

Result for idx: 9.55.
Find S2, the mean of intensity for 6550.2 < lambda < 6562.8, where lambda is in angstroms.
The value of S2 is 8.44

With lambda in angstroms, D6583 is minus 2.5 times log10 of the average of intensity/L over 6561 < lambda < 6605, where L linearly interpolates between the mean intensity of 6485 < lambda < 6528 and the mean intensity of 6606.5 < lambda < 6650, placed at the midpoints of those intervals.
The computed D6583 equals 0.048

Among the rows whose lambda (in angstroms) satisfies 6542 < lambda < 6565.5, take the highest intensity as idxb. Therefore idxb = 9.427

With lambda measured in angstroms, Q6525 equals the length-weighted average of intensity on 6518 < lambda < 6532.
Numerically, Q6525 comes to 9.63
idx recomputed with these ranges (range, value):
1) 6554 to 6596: 8.88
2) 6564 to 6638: 9.32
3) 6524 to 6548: 9.54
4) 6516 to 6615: 9.23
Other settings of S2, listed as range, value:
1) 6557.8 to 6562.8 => 7.41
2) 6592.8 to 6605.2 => 9.38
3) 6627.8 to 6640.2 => 9.4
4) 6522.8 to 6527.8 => 9.68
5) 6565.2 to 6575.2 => 9.16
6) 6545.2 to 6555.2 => 9.32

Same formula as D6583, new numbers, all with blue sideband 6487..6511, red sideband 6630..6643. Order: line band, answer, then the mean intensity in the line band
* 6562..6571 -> 0.153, 8.2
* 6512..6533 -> -0.018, 9.63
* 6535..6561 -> 0.033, 9.18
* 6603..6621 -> 0.001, 9.41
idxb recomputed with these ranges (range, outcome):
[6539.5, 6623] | 9.582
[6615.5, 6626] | 9.495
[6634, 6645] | 9.486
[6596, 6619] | 9.519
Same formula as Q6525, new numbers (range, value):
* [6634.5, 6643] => 9.42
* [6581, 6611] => 9.38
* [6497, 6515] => 9.61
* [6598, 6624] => 9.41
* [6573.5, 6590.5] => 9.37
